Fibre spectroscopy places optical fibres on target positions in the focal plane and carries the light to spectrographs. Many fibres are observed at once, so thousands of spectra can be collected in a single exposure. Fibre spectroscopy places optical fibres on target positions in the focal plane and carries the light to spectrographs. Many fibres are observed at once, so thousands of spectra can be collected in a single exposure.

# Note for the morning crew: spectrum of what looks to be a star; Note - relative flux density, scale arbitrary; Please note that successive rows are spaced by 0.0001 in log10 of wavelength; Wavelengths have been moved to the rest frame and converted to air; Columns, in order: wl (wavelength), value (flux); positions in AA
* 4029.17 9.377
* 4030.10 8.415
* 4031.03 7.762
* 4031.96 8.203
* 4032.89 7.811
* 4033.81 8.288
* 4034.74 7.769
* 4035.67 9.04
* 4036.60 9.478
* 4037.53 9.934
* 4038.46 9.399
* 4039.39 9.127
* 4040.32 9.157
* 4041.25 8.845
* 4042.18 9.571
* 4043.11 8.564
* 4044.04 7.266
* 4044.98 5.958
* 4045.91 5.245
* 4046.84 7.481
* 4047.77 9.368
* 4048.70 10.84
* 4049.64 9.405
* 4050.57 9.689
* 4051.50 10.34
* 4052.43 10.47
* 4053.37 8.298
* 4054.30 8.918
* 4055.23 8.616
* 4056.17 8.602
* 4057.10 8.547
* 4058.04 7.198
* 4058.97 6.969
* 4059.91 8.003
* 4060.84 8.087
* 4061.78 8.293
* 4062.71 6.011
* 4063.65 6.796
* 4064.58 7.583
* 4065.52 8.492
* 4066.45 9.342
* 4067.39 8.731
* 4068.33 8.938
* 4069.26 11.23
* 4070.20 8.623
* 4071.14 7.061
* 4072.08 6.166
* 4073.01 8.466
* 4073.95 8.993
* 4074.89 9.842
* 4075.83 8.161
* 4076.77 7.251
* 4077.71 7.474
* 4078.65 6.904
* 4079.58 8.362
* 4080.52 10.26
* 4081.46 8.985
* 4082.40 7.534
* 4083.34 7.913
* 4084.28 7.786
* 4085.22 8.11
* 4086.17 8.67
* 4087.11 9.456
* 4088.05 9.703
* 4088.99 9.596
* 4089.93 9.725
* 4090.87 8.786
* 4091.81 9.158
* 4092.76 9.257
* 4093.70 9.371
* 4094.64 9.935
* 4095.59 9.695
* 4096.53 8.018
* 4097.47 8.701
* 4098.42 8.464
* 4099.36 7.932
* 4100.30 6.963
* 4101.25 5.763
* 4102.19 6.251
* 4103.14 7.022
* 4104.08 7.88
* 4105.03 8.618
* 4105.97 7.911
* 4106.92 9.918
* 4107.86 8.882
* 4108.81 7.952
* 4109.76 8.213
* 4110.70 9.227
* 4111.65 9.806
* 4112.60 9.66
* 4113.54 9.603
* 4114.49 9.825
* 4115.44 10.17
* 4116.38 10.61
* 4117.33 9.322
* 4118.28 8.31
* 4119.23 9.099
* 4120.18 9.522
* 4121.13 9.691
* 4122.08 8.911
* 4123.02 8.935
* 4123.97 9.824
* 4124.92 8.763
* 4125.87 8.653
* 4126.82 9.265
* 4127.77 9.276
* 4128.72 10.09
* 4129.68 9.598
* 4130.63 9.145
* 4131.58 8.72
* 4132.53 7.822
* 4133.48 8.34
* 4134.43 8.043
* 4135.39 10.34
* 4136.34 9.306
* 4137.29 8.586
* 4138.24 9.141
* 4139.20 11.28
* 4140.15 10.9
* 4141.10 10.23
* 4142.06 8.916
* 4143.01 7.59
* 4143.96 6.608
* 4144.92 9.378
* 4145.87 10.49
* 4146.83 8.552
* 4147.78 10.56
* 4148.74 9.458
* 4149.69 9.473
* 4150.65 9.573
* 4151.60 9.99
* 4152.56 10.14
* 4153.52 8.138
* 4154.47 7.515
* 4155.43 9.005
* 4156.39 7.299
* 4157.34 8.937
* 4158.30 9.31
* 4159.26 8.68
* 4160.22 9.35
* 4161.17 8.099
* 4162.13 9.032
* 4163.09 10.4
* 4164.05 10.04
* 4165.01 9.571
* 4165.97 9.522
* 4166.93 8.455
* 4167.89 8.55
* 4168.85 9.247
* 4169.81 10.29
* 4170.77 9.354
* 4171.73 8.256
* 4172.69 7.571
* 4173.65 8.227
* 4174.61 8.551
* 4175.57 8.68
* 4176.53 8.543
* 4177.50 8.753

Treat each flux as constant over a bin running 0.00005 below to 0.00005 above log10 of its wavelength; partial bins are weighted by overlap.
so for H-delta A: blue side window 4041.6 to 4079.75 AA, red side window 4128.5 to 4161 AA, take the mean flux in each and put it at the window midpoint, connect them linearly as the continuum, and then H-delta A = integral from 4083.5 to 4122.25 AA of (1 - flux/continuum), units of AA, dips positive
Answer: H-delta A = -0.4 AA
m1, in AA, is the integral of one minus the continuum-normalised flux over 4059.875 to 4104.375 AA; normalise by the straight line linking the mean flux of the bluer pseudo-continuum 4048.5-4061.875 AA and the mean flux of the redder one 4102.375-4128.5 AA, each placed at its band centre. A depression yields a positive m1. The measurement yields 2.9 AA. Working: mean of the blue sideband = 8.79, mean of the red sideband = 9.05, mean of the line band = 8.33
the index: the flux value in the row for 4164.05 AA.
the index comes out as 10.04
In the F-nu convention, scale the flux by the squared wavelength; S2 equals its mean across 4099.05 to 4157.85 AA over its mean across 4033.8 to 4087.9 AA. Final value 1.10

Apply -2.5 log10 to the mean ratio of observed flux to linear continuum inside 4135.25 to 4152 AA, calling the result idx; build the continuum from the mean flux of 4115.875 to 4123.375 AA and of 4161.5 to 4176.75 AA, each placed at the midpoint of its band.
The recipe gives -0.03 mag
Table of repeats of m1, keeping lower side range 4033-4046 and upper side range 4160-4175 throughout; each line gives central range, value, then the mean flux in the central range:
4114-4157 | -1.53 AA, 9.21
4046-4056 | -0.75 AA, 9.17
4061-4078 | 0.81 AA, 8.2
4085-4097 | -0.71 AA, 9.21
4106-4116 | -0.55 AA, 9.28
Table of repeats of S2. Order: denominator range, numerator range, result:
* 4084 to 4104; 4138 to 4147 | 1.13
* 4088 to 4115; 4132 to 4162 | 1.07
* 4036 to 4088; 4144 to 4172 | 1.13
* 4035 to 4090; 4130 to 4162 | 1.11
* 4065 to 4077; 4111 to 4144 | 1.11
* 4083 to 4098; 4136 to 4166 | 1.06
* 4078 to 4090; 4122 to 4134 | 1.07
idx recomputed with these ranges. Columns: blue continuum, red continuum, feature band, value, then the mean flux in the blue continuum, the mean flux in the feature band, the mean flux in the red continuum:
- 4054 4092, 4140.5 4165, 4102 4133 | -0.03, 8.37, 9.01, 9.09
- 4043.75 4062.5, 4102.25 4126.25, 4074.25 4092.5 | 0.01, 8.36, 8.62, 9.01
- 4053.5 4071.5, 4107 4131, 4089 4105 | 0.07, 8.22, 8.35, 9.3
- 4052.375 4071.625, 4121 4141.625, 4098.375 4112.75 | 0.10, 8.27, 8.11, 9.3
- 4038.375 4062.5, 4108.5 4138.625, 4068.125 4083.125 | 0.05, 8.51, 8.38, 9.19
